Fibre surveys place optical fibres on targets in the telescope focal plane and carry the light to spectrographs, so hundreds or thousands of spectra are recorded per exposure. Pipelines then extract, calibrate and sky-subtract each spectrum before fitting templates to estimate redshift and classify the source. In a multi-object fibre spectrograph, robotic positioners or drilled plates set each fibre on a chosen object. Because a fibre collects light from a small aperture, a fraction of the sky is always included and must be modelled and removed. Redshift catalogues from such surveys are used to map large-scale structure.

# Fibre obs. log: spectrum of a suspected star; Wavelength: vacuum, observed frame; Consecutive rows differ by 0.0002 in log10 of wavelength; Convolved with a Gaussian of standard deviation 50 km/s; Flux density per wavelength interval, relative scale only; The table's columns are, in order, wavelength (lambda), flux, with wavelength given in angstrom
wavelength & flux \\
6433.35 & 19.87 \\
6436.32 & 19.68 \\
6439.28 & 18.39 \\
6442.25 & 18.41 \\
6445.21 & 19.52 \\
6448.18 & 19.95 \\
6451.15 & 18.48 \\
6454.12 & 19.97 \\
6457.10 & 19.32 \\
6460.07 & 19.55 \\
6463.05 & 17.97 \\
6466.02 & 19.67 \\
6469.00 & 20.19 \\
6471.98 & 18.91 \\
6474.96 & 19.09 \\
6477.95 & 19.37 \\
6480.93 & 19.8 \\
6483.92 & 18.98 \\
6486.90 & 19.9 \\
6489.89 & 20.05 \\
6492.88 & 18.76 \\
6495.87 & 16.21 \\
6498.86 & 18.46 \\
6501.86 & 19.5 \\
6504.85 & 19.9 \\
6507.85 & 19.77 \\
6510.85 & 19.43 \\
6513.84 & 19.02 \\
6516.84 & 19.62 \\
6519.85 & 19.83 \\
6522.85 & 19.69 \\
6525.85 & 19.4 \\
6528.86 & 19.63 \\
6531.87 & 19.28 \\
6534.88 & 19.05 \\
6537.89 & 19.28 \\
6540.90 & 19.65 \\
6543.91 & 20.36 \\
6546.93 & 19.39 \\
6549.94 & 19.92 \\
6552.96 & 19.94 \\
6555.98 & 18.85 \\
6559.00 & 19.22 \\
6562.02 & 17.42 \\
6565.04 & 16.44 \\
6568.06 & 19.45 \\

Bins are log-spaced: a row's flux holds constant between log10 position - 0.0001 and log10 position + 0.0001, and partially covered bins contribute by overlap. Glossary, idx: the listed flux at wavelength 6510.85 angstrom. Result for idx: 19.43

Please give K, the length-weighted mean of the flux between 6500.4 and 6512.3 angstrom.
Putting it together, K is 19.6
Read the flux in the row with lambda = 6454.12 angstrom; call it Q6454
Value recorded 19.97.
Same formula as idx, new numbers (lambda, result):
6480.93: 19.8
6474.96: 19.09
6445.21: 19.52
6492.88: 18.76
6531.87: 19.28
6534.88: 19.05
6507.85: 19.77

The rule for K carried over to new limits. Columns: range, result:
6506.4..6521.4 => 19.5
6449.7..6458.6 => 19.3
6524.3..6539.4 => 19.3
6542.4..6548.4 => 19.9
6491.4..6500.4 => 17.8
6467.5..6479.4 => 19.4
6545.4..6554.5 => 19.7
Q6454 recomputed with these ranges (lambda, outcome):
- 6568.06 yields 19.45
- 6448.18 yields 19.95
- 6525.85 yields 19.4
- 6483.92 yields 18.98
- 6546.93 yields 19.39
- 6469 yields 20.19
